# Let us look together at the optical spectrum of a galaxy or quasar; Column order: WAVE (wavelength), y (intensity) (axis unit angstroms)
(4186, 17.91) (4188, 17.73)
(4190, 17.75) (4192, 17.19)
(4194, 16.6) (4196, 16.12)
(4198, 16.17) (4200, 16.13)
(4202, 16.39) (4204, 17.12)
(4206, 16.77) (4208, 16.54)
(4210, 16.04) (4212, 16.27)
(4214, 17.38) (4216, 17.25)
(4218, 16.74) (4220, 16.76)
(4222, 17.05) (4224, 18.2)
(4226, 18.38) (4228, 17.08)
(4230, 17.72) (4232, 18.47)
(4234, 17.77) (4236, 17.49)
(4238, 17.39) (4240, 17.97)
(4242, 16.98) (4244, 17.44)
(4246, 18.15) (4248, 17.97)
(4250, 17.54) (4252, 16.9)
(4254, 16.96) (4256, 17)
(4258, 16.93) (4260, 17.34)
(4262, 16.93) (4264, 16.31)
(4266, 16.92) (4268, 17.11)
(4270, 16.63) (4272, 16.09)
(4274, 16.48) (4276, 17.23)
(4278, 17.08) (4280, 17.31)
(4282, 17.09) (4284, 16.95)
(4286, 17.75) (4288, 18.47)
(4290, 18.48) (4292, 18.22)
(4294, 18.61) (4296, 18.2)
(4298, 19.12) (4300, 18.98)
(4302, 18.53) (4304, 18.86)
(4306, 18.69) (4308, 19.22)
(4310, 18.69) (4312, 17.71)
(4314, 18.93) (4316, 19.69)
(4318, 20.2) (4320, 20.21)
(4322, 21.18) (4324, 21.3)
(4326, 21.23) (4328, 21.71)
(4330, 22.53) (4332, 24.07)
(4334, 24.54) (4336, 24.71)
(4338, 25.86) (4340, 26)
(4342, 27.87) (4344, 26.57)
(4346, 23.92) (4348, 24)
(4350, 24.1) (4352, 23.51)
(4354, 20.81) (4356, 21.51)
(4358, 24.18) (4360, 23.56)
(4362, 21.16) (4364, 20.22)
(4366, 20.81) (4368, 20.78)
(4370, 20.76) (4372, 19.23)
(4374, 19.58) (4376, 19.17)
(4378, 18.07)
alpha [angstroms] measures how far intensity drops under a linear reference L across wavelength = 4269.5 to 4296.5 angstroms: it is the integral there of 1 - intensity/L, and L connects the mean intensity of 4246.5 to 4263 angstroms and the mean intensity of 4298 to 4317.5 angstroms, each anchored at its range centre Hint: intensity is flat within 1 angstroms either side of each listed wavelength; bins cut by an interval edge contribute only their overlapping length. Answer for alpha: 0.94 angstroms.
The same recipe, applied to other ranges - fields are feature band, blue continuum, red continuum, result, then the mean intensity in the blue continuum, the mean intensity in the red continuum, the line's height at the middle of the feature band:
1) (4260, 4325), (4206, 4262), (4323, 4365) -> 7.6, 17.3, 23.5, 20.6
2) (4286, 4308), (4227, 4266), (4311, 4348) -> 2.2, 17.4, 22.7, 20.6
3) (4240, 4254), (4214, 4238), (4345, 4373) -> 0.6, 17.5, 22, 18.2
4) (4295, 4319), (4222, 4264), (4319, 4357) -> 2.9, 17.5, 23.5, 21.5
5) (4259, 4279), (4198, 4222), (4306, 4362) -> 2.7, 16.7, 22.4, 19.4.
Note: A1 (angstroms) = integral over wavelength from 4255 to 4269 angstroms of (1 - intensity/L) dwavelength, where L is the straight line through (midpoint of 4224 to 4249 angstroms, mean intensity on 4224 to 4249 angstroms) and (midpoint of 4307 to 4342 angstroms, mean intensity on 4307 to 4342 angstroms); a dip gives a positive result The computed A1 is 1.5 angstroms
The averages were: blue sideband 17.8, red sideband 21.8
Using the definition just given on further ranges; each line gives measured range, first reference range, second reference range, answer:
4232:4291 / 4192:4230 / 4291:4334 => 3.47 angstroms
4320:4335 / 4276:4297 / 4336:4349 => 0.84 angstroms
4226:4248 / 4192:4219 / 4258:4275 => -1.35 angstroms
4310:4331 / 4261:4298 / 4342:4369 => -0.02 angstroms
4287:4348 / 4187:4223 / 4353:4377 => -4.15 angstroms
